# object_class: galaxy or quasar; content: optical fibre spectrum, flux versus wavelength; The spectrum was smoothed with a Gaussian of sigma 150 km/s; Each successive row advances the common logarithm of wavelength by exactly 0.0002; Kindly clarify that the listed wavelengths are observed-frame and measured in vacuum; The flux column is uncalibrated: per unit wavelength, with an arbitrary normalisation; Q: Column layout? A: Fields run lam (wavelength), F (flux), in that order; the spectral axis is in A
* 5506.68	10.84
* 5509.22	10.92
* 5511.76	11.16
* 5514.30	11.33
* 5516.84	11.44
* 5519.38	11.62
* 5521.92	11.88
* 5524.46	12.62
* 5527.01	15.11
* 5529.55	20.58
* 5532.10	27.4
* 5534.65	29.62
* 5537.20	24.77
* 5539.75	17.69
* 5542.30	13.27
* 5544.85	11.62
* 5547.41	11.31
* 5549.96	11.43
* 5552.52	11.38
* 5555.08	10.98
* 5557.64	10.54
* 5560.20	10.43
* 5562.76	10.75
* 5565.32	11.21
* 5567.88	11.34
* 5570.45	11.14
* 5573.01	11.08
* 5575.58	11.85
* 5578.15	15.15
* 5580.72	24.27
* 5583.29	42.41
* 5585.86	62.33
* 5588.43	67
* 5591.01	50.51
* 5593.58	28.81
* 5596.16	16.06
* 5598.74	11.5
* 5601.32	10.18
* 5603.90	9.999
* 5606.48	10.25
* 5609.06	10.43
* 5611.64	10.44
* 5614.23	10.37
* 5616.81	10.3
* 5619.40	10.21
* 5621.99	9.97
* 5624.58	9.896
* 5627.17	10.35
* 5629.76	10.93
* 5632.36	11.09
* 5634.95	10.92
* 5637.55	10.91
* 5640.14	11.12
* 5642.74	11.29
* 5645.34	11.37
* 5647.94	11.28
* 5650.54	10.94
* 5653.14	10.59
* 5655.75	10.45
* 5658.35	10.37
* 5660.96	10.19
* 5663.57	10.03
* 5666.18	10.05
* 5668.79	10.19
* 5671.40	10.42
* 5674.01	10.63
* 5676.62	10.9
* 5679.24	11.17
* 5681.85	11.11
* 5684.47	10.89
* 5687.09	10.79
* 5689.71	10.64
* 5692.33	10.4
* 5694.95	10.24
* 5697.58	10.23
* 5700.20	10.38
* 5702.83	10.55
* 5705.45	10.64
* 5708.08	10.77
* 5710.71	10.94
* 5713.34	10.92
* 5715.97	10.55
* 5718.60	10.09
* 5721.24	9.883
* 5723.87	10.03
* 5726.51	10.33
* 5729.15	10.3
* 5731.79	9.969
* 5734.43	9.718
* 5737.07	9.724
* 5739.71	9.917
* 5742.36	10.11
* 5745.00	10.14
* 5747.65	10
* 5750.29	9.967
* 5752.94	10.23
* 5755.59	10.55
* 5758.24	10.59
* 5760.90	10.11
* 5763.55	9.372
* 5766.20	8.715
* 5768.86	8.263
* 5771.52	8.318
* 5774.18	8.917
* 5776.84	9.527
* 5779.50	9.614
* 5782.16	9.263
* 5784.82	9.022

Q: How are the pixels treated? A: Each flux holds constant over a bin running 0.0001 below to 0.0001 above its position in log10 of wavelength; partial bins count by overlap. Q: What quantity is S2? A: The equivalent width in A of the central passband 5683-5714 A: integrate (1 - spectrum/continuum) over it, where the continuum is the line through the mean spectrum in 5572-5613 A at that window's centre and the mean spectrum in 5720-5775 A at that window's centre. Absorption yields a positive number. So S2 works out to 8.1 A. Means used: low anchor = 24.6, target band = 10.6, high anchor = 9.78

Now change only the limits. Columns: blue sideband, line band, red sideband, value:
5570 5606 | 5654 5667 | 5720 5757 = 5.9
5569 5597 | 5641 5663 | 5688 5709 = 9.3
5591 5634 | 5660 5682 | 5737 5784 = 2.3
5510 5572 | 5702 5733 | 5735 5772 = 0.2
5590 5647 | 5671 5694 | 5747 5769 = 1.8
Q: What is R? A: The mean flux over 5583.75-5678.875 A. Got 15.5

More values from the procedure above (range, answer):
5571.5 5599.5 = 31.2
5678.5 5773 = 10.2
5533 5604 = 20.5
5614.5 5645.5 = 10.7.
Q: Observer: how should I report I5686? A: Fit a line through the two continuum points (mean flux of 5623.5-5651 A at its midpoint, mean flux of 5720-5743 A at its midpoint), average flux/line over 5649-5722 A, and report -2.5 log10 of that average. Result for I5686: -0.01 mag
